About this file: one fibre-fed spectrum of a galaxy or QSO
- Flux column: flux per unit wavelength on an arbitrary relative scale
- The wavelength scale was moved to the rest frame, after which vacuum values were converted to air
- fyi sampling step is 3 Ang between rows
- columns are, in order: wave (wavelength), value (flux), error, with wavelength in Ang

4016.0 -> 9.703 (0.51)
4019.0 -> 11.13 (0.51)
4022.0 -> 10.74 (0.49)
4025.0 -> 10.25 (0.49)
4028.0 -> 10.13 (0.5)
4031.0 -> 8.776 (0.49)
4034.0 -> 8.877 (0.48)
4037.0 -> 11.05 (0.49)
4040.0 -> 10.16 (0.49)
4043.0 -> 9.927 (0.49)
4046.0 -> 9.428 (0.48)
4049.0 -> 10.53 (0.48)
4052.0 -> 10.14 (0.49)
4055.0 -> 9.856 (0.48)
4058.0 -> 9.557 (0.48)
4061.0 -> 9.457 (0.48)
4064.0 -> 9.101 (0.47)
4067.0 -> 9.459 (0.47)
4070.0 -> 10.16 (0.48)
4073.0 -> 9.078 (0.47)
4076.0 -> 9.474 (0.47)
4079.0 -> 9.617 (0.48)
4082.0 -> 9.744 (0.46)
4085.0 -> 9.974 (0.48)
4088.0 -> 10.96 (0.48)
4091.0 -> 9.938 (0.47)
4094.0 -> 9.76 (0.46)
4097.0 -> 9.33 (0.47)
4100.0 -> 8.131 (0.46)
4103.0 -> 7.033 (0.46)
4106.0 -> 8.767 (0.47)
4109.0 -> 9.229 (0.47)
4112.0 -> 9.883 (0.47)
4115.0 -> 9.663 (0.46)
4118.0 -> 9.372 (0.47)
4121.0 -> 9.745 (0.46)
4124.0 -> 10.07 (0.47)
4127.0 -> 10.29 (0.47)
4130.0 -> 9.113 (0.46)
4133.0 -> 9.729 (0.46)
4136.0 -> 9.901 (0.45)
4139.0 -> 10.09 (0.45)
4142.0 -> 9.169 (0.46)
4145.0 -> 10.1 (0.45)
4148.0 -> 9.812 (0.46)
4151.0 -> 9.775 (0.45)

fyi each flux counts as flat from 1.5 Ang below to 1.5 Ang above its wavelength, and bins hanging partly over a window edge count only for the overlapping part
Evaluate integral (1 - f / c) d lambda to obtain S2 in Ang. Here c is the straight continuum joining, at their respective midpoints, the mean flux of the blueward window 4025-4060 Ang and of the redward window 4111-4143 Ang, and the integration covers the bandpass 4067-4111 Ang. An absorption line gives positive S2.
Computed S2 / 1.9 Ang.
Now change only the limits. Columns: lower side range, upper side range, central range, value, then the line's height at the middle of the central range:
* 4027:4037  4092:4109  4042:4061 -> -1.2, 9.26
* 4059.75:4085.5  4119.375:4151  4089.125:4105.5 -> 1.3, 9.65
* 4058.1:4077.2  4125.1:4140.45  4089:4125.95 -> 1.6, 9.69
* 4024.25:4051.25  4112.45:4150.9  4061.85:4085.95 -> 0.7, 9.85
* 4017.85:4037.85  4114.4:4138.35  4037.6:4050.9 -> -0.1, 10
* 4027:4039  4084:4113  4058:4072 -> 0.0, 9.5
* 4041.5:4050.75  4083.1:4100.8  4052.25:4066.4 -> 0.5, 9.9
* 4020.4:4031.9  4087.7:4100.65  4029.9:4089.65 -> 0.3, 9.82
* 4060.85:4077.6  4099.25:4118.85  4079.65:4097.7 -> -1.6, 9.17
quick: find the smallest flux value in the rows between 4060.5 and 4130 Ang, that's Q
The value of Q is 7.033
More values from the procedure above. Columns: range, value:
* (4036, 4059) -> 9.428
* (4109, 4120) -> 9.229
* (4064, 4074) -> 9.078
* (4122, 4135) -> 9.113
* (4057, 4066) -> 9.101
